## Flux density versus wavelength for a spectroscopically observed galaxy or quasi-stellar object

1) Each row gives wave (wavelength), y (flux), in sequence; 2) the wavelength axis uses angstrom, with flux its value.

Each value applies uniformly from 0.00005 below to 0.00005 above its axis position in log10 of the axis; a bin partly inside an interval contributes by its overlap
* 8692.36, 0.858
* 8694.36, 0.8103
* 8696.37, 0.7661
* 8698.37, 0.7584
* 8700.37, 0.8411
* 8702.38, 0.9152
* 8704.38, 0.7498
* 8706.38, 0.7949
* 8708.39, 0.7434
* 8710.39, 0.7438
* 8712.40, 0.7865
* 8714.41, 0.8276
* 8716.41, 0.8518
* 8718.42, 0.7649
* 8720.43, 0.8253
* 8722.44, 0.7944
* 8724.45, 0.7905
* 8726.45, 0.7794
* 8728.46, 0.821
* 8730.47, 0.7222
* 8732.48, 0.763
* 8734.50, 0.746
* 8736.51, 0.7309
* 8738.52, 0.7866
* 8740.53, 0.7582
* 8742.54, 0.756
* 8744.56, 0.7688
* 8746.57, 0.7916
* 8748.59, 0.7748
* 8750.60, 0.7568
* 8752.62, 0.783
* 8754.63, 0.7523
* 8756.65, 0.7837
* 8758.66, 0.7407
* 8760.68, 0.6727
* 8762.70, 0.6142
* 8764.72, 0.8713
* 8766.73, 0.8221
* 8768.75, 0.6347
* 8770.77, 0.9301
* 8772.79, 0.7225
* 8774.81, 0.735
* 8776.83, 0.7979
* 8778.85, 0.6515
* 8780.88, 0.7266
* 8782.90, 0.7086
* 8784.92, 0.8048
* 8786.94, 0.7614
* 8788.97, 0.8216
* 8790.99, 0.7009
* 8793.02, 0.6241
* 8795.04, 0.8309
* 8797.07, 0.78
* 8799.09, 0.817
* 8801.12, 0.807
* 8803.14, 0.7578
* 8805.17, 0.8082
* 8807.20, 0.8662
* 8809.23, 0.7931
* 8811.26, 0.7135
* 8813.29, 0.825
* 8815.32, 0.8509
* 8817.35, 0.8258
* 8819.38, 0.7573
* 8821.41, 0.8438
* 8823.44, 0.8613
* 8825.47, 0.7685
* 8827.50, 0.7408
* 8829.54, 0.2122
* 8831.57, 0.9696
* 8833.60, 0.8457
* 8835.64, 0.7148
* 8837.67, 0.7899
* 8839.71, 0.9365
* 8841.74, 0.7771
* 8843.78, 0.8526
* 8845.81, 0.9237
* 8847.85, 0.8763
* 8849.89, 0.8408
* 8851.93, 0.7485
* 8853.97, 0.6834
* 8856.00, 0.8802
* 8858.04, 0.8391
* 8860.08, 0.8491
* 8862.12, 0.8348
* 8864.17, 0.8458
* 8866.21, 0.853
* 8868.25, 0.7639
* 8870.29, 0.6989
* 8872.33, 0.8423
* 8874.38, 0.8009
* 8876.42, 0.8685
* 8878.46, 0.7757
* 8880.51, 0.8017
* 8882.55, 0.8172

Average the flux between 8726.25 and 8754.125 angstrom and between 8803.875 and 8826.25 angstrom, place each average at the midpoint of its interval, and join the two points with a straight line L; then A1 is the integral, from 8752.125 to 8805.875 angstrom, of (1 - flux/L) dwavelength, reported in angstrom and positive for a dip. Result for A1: 2.16 angstrom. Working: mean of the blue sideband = 0.766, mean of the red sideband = 0.81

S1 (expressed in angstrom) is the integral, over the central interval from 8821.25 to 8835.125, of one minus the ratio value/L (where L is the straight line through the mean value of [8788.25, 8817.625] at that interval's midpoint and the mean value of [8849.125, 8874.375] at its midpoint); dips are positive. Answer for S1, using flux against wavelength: 0.9 angstrom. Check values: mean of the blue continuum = 0.787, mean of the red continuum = 0.806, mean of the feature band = 0.742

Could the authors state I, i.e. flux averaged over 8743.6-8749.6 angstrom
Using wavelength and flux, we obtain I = 0.779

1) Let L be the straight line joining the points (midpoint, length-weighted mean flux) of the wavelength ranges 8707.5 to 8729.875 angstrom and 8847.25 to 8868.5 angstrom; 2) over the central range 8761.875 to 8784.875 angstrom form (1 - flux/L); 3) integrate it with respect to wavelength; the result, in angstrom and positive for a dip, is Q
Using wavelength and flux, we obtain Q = 1.5 angstrom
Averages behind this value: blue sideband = 0.793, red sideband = 0.82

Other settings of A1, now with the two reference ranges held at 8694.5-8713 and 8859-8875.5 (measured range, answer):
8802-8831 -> 1.5 angstrom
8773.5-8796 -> 1.7 angstrom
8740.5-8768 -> 1.3 angstrom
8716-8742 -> 0.5 angstrom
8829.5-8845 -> 0.2 angstrom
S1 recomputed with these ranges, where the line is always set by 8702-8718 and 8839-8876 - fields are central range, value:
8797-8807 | 0.2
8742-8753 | 0.4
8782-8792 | 0.6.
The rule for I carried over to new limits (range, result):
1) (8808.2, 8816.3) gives 0.795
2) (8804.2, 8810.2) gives 0.822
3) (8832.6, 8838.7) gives 0.783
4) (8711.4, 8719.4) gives 0.808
